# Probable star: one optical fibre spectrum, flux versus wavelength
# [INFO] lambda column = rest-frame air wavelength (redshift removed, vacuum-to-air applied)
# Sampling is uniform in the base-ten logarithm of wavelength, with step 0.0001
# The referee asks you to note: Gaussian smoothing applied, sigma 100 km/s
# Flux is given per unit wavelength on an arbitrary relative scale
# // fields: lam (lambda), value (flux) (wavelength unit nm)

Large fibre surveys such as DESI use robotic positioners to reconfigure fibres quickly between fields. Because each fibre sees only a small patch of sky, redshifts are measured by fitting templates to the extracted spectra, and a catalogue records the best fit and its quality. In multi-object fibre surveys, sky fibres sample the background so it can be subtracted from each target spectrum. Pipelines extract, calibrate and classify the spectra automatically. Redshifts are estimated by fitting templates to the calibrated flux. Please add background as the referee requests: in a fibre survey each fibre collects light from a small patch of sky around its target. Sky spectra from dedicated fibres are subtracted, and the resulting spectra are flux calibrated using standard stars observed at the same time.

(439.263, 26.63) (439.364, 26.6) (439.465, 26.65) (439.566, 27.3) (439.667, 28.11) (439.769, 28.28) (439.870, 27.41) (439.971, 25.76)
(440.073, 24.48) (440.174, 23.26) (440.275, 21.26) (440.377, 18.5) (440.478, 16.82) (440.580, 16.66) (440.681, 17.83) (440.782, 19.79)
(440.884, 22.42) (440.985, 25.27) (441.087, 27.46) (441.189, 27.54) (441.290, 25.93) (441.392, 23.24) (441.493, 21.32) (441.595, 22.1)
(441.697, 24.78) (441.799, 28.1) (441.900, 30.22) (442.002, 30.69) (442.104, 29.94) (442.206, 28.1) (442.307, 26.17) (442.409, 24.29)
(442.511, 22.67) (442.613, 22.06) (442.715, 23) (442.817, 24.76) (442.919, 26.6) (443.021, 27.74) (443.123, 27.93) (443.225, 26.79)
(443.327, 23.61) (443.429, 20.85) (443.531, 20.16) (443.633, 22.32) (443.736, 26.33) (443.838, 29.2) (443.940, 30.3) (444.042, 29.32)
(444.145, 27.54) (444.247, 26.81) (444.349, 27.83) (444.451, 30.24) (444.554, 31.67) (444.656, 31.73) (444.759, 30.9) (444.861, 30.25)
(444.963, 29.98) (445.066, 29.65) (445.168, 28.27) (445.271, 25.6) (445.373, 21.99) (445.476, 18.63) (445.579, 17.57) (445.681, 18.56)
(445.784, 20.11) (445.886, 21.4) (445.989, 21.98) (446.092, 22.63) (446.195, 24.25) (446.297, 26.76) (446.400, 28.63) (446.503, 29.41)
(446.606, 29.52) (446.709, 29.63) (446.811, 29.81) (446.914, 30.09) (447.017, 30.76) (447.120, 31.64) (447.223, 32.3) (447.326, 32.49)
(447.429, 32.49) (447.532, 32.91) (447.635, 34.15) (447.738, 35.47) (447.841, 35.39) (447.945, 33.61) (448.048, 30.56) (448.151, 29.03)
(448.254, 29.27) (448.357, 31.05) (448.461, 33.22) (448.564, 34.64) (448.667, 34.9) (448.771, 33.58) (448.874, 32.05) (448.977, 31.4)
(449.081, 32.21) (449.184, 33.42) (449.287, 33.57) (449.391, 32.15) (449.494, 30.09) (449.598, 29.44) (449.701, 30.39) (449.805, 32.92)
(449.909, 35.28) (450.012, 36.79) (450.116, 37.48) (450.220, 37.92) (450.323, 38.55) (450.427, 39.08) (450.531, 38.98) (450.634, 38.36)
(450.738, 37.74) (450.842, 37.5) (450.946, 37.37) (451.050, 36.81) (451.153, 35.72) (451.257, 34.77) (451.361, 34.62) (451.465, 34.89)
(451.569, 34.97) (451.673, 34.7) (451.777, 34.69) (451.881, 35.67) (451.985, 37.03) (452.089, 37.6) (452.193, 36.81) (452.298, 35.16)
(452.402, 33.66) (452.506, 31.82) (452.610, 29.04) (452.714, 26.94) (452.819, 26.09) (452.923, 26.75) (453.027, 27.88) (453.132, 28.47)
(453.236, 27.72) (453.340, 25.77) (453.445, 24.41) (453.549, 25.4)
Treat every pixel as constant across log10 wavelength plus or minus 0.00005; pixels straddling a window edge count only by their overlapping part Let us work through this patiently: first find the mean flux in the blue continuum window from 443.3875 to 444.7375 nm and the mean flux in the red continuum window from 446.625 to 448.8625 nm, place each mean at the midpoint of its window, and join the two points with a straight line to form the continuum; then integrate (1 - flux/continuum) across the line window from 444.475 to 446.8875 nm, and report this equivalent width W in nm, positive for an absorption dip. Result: 0.27 nm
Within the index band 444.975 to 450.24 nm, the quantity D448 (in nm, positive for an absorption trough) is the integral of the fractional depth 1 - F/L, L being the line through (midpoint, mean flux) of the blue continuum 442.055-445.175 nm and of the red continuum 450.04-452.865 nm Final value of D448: 0.25 nm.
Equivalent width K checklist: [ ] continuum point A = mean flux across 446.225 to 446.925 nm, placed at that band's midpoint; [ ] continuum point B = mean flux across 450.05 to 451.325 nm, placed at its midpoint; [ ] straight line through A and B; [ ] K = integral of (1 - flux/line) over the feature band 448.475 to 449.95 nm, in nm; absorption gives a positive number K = 0.08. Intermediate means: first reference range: 28.9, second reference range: 37.5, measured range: 32.6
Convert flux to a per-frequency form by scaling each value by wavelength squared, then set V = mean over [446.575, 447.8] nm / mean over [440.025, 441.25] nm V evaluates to 1.50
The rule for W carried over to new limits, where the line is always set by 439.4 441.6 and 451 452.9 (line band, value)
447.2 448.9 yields -0.138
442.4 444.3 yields 0.053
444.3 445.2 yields -0.090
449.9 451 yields -0.181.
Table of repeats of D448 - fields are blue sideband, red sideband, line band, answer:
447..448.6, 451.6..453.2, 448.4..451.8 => -0.27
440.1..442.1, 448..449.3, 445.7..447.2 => 0.15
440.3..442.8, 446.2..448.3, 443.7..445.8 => 0.07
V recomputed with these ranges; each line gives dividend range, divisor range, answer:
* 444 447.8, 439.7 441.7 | 1.24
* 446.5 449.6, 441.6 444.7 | 1.23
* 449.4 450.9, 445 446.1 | 1.62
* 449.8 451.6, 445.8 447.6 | 1.31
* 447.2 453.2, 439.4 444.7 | 1.37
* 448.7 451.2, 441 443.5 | 1.41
